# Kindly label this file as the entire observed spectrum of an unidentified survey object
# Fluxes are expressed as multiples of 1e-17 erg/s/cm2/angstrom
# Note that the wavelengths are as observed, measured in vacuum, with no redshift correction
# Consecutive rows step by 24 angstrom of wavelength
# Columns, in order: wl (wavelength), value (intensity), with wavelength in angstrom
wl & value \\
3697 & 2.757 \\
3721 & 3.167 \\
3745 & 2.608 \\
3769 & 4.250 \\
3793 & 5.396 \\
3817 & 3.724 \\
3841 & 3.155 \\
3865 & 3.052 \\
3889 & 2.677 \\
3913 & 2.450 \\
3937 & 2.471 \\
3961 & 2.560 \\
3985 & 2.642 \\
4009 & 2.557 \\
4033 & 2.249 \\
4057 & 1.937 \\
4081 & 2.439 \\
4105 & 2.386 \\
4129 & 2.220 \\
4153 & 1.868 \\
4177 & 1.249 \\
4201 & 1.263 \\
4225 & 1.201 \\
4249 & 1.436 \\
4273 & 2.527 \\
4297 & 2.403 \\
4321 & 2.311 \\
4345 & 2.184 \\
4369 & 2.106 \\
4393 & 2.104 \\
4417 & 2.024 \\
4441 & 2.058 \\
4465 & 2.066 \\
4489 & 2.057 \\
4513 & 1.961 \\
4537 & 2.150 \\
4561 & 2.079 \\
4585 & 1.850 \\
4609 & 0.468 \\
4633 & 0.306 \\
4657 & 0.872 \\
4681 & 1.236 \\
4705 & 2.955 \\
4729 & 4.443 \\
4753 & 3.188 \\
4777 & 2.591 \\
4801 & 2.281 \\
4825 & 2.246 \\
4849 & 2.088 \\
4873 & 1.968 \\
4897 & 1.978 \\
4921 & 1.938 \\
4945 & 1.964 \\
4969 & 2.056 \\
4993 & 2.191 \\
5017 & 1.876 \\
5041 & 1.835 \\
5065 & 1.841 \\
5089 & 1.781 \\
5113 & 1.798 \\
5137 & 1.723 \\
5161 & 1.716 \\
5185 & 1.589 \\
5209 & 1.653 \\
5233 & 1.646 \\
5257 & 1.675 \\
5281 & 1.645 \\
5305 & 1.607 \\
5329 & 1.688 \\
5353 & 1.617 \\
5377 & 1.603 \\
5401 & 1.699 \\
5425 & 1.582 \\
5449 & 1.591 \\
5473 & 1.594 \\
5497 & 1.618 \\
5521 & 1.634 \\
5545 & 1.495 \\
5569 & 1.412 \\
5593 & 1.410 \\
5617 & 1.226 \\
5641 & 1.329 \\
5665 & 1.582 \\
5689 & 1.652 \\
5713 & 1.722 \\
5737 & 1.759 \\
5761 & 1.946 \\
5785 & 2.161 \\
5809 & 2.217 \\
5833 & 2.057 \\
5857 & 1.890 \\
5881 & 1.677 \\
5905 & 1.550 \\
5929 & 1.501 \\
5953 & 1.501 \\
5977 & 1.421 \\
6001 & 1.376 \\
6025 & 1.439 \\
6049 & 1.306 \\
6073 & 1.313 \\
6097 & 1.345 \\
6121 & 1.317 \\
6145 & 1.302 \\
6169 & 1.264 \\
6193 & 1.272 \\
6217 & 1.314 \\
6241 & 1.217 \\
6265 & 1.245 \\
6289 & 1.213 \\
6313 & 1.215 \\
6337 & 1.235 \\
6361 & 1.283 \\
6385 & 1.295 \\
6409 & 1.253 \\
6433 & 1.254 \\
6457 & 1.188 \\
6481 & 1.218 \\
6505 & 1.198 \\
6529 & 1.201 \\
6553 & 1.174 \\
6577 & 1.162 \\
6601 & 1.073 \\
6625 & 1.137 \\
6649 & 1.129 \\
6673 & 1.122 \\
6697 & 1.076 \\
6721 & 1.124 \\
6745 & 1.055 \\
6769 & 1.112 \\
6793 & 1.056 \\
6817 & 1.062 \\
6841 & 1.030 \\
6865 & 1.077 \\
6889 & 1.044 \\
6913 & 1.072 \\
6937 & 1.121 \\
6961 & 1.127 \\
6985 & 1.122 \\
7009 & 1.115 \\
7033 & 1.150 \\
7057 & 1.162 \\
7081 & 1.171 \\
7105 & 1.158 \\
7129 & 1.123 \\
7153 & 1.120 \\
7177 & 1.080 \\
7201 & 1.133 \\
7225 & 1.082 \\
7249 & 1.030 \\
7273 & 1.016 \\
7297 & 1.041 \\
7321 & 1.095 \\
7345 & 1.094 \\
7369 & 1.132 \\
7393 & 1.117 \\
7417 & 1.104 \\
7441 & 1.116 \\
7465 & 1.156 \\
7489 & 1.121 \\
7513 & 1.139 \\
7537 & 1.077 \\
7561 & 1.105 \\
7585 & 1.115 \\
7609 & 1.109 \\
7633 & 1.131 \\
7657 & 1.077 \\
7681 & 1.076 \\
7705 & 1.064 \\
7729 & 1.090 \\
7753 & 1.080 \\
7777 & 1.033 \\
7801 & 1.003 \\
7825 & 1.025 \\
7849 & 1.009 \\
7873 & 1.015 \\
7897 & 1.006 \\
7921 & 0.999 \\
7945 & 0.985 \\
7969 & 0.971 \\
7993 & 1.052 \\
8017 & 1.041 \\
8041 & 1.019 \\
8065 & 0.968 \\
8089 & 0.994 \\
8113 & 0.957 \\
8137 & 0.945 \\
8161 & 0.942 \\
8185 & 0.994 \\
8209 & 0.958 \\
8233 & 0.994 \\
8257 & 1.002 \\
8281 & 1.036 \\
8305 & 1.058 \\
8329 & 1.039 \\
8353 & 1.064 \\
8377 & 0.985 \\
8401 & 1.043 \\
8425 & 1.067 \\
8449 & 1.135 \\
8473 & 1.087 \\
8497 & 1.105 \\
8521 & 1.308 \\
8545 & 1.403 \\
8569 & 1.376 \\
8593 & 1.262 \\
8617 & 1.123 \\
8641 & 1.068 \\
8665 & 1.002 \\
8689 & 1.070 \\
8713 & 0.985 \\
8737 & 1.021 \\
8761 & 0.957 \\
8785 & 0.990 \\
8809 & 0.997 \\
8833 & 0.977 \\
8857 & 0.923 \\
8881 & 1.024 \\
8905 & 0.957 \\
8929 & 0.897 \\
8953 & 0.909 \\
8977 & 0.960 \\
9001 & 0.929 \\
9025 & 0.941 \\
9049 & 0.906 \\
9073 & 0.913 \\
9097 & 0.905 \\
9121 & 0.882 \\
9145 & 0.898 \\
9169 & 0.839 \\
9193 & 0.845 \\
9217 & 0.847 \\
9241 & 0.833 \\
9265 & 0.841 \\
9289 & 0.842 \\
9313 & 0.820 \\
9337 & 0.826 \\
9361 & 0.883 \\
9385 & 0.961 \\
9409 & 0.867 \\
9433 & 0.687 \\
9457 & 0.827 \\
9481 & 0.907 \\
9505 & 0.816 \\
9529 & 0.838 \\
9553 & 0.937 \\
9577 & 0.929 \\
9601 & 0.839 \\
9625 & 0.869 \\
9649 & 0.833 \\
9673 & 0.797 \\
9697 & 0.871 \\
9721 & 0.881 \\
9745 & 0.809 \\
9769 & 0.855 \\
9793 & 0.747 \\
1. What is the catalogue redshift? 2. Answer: 2.060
